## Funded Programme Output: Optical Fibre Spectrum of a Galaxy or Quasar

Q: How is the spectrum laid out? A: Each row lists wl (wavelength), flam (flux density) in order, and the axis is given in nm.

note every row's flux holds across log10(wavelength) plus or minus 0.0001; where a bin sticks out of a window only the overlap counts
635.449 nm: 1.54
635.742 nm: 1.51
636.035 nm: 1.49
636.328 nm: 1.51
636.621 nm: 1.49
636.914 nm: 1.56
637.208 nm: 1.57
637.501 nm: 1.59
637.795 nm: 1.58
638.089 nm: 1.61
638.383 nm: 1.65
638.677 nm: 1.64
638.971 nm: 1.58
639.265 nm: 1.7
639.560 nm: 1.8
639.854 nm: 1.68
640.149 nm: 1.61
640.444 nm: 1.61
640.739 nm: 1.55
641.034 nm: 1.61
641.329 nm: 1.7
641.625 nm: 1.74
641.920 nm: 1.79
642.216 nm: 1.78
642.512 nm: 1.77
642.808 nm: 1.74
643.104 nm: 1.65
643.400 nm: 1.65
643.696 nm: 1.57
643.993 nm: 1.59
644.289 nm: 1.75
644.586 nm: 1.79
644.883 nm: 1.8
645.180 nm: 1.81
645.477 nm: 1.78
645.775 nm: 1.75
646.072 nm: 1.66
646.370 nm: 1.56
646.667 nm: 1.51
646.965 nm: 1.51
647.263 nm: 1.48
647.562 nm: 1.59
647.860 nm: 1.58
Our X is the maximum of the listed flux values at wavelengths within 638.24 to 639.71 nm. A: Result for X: 1.8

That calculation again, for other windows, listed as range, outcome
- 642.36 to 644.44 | 1.77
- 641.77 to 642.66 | 1.79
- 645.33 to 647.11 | 1.78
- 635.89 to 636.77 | 1.51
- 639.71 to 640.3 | 1.68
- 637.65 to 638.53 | 1.65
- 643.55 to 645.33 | 1.81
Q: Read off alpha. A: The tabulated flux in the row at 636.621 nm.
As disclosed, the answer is 1.49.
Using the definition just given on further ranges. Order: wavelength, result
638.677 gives 1.64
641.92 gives 1.79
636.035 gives 1.49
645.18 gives 1.81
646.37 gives 1.56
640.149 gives 1.61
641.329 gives 1.7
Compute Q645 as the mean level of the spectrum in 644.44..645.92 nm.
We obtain 1.79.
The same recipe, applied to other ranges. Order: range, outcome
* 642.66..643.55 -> 1.68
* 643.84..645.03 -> 1.73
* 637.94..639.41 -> 1.64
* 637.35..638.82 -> 1.61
